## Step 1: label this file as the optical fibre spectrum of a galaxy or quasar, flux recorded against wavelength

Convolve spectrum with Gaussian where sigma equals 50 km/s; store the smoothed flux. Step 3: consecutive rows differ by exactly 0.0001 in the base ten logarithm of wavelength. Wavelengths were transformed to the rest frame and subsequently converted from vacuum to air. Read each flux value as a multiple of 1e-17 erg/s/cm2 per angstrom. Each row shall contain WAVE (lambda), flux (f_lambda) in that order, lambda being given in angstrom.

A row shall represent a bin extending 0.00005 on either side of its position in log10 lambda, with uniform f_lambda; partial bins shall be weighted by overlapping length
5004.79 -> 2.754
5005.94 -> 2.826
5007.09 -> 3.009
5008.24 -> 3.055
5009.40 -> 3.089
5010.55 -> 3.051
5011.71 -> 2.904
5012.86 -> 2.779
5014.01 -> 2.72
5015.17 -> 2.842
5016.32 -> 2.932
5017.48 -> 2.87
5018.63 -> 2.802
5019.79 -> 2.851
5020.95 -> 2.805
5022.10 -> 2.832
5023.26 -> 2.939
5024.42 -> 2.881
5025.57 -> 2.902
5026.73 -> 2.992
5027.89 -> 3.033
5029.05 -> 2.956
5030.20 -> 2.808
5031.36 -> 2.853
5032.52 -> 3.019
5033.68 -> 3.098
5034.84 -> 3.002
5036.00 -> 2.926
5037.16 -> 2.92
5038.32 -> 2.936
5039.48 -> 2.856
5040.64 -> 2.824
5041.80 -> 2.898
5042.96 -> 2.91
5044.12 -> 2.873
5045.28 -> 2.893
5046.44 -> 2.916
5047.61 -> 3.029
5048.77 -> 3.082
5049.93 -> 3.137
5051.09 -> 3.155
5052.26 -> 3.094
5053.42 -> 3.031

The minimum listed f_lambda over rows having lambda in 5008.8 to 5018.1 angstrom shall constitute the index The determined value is 2.72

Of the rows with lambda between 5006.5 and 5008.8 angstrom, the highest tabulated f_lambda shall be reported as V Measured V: 3.055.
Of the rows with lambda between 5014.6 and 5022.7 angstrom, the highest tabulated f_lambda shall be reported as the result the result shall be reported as 2.932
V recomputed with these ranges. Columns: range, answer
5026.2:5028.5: 3.033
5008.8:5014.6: 3.089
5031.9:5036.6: 3.098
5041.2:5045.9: 2.91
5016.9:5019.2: 2.87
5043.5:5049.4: 3.082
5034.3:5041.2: 3.002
